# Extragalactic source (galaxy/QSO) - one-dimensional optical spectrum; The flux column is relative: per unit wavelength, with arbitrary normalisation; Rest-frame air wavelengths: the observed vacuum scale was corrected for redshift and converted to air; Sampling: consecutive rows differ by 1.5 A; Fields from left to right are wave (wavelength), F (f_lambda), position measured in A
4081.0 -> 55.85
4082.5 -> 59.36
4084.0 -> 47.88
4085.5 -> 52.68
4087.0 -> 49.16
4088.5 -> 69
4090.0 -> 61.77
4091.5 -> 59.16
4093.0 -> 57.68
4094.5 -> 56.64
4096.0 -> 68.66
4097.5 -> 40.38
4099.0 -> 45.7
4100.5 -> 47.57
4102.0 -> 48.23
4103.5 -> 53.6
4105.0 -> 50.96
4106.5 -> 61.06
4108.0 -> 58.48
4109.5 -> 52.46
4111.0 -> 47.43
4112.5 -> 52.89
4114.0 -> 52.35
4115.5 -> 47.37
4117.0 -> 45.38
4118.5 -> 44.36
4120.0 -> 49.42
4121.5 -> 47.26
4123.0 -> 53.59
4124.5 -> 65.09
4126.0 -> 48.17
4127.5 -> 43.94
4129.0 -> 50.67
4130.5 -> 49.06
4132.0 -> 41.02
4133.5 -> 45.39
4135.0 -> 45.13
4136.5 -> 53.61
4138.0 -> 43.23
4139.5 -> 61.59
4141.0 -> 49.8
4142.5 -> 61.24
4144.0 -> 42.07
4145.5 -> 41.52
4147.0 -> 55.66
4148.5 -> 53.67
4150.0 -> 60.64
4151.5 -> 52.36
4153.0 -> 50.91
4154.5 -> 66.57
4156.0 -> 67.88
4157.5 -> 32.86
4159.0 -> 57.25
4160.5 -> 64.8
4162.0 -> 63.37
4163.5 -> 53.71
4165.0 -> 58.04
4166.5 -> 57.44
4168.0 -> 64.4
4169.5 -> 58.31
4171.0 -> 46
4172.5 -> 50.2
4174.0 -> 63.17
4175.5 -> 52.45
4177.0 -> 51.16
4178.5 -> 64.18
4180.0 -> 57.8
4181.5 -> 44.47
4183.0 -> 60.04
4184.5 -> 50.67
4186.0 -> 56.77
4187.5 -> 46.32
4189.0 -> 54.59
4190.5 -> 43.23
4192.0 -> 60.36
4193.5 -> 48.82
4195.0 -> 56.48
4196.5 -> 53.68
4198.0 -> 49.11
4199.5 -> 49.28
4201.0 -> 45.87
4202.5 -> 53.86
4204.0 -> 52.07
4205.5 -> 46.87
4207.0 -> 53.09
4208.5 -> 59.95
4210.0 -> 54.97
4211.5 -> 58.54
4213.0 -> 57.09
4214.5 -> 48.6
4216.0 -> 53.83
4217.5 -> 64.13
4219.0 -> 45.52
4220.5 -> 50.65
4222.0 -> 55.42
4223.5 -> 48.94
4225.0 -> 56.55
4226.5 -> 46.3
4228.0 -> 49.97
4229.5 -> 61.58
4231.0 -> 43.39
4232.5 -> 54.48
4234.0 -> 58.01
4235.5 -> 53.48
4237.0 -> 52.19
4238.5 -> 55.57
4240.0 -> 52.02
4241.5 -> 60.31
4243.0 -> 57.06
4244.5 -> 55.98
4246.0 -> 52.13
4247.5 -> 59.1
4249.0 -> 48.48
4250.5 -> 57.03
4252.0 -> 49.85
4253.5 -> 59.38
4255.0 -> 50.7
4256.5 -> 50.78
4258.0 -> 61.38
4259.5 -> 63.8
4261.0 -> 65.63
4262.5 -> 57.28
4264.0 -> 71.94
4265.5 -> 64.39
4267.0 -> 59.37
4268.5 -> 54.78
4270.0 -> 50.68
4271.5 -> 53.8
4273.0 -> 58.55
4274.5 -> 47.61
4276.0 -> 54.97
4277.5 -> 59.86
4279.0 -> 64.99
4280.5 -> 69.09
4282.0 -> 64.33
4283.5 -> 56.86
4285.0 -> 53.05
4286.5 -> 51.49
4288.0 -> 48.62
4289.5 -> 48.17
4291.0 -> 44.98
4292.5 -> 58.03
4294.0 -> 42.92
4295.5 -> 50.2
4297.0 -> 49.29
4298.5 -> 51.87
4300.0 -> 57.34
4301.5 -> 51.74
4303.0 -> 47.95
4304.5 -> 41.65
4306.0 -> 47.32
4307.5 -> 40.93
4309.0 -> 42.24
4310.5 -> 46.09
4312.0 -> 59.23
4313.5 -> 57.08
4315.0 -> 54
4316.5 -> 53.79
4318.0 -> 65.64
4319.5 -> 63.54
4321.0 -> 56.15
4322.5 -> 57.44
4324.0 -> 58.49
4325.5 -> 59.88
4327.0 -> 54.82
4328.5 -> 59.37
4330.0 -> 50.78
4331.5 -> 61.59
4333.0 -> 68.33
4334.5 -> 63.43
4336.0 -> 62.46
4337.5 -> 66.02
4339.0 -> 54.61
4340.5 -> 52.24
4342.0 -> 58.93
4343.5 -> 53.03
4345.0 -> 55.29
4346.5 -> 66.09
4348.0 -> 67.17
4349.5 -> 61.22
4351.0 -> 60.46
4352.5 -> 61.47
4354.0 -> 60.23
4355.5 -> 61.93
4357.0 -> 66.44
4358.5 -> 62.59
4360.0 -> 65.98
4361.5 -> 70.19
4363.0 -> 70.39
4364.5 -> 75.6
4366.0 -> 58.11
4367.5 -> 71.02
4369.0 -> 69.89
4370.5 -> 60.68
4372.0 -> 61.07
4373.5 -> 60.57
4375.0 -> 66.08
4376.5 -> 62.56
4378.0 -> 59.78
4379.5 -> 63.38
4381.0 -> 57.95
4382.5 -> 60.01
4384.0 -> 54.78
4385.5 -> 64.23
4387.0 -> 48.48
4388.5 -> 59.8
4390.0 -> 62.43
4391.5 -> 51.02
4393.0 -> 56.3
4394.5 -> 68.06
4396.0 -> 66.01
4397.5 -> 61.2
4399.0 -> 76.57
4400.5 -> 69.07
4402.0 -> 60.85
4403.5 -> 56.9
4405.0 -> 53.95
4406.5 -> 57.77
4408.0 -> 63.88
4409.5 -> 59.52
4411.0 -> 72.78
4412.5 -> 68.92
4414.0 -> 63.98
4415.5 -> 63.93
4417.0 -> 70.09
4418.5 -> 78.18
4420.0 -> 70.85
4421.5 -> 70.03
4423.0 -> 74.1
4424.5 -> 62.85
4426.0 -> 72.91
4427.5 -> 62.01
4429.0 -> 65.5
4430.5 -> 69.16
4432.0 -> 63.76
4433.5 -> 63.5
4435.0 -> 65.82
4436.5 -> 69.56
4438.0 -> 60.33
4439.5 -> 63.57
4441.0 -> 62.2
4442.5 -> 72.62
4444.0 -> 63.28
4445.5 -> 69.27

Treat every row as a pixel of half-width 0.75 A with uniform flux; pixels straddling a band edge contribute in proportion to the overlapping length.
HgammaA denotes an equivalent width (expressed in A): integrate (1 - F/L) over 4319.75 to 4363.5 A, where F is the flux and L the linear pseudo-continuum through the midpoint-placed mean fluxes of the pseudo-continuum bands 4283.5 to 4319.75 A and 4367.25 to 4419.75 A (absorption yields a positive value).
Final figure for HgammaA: -3.6 A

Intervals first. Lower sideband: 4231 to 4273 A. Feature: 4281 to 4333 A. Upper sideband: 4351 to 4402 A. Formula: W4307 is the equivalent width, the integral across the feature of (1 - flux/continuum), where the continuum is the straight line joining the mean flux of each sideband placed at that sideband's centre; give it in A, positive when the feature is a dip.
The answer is 5.2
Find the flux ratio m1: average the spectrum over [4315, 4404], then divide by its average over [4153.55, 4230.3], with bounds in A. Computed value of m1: 1.1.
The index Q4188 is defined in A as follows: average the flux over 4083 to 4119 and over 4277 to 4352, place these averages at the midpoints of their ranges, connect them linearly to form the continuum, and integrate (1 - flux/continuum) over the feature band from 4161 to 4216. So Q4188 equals 0.1 A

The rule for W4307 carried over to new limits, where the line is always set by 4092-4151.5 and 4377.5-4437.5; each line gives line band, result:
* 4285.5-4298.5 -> 2.1 A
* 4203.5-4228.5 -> 1.0 A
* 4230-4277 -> 0.9 A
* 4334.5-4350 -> 0.3 A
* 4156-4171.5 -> -1.0 A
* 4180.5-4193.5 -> 0.5 A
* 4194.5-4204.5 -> 0.6 A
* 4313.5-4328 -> 0.5 A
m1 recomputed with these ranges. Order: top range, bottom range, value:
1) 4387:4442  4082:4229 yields 1.22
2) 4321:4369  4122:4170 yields 1.16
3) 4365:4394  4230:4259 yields 1.11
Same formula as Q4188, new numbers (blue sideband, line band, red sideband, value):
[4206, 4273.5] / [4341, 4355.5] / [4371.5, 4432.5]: 0.1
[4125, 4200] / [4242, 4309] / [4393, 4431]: 5.0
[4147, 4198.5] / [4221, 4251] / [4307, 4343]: 1.1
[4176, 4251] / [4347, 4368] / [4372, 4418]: -1.7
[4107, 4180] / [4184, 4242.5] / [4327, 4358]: 2.8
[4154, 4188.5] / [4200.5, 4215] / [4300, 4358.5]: 0.7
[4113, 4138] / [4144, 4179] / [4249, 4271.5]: -3.0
